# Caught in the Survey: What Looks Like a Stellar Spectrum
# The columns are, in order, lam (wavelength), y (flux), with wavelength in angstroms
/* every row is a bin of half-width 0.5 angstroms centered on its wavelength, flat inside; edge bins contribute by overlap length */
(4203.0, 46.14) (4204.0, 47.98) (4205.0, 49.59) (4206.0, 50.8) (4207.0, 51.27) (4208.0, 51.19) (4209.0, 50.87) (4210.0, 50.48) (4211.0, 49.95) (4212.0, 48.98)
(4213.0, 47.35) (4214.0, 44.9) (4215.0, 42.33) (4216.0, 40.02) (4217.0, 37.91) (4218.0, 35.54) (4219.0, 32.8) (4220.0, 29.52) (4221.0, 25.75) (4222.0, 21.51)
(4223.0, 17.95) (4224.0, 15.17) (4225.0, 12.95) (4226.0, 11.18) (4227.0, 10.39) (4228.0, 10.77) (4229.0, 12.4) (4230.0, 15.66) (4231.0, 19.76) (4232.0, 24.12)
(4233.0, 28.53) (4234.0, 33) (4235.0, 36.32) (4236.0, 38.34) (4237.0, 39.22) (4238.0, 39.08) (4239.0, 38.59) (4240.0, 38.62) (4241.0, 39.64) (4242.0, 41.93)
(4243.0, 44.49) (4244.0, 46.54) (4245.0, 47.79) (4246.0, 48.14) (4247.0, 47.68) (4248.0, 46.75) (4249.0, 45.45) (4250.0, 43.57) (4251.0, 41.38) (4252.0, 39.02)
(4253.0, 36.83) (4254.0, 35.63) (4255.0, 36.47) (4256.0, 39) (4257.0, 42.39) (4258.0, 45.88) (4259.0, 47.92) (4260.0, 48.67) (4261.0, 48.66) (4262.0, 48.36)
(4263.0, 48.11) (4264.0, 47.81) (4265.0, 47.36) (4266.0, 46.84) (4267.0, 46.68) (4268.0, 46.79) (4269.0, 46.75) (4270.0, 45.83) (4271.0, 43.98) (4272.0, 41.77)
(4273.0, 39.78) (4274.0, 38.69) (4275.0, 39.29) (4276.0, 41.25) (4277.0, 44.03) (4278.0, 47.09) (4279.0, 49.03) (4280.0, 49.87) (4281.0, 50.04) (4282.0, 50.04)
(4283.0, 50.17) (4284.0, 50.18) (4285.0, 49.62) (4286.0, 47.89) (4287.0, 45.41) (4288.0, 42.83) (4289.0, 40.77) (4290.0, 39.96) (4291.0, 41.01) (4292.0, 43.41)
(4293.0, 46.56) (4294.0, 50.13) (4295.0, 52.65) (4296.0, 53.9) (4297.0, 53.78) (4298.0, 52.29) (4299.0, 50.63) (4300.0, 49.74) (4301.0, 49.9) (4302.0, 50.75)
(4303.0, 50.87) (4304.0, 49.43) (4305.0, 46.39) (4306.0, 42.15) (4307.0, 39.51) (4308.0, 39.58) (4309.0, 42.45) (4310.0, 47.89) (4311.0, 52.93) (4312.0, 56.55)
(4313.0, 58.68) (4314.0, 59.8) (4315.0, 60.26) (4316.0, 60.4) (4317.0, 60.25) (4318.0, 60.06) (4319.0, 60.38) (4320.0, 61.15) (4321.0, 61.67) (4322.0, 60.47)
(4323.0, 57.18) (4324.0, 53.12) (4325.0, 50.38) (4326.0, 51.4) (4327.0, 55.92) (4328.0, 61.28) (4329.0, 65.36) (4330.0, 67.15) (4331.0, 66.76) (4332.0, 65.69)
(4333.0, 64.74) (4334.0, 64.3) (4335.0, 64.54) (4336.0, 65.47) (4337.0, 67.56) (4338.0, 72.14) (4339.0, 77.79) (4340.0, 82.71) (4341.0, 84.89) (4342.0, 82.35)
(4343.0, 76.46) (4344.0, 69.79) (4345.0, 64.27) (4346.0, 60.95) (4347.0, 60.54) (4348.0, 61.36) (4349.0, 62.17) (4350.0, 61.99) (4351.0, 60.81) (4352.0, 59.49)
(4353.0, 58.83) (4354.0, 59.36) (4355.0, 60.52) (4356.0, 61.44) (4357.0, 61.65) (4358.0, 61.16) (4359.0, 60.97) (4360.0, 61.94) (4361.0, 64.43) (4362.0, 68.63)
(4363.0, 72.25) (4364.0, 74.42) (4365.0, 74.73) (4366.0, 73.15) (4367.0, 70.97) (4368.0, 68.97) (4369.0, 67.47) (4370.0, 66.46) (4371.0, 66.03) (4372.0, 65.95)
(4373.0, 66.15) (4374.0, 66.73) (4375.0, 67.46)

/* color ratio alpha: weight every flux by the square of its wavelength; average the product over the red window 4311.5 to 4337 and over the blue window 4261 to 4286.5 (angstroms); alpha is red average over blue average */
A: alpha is 1.3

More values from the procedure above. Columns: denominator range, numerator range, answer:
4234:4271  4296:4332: 1.29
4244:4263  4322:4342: 1.54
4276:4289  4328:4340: 1.46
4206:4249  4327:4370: 2.01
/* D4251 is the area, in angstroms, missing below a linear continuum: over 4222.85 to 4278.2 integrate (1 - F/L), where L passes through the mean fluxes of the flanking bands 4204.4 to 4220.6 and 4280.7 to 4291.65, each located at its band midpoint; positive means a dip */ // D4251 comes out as 9.17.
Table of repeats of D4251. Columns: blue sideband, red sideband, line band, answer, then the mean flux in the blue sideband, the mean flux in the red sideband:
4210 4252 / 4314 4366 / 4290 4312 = 2.31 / 34.2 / 64.4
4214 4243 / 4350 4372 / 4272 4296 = -0.91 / 28.7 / 65.3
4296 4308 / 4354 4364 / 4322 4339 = -1.85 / 48.5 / 64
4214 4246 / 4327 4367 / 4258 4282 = -1.83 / 30.4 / 66.7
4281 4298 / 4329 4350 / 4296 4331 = 2.14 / 47.6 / 68.8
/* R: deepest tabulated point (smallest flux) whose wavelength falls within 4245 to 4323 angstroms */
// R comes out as 35.63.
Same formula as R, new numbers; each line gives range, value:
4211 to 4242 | 10.39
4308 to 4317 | 39.58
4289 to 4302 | 39.96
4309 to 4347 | 42.45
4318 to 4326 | 50.38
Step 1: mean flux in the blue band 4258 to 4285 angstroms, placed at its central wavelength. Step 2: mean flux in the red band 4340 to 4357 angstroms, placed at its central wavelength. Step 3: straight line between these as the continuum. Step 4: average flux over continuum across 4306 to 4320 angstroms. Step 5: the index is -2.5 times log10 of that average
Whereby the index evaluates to 0.07 mag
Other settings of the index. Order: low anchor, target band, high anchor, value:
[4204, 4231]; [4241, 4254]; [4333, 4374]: -0.074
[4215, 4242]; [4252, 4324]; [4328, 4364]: -0.033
